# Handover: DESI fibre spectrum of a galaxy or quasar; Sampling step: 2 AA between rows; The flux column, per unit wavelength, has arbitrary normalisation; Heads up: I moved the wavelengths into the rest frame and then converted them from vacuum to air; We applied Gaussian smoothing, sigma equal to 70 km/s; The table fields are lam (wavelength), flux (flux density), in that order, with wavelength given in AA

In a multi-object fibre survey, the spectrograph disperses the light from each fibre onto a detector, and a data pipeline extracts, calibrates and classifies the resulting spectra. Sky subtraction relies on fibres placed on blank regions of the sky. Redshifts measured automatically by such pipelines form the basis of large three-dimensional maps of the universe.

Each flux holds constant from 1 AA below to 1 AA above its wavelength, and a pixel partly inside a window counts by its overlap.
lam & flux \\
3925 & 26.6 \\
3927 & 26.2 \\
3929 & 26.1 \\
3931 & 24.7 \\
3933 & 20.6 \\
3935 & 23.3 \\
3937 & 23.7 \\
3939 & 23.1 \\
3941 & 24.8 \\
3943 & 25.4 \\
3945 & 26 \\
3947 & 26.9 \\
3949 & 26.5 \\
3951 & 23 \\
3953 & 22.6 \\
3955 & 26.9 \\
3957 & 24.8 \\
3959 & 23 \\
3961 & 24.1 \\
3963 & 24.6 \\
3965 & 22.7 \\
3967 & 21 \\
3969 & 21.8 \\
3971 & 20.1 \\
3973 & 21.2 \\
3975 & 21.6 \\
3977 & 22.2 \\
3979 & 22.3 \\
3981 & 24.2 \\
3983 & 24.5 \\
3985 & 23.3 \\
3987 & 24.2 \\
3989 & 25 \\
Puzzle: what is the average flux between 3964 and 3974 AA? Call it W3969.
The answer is 21.4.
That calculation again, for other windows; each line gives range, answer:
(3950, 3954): 22.8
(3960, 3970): 22.8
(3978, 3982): 23.2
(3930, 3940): 23.1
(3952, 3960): 24.3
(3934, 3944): 24.1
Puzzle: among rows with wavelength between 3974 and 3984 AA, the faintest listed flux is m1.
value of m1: 21.6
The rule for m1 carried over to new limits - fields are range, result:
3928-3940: 20.6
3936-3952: 23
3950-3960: 22.6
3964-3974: 20.1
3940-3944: 24.8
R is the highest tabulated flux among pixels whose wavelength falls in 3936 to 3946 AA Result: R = 26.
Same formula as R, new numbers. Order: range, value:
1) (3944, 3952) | 26.9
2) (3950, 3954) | 23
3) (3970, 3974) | 21.2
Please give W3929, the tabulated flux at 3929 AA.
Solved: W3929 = 26.1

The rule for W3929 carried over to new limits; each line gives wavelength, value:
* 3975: 21.6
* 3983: 24.5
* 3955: 26.9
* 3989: 25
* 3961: 24.1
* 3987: 24.2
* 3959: 23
